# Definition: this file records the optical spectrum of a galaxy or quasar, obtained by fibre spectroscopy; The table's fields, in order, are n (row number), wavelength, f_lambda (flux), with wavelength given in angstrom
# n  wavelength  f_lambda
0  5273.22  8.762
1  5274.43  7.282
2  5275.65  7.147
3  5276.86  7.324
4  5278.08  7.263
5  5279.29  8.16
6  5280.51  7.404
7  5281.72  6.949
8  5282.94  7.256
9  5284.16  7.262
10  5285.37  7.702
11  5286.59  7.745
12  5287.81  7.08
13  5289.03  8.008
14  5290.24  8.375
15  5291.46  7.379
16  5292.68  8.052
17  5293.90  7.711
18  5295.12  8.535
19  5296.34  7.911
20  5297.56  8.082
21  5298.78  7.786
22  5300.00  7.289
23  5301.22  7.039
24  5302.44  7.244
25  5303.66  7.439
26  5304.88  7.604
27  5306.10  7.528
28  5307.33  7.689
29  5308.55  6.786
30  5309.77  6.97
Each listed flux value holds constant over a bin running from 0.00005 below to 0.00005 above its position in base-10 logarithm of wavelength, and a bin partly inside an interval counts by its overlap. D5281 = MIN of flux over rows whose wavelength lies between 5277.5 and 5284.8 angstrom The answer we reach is 6.949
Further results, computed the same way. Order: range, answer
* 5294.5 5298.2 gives 7.911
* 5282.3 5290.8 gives 7.08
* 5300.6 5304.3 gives 7.039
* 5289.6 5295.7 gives 7.379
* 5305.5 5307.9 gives 7.528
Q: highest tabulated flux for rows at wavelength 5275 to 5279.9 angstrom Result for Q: 8.16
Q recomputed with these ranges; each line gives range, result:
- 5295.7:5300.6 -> 8.082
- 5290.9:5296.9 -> 8.535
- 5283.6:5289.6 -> 8.008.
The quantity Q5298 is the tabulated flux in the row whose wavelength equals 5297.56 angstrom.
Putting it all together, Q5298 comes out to 8.082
